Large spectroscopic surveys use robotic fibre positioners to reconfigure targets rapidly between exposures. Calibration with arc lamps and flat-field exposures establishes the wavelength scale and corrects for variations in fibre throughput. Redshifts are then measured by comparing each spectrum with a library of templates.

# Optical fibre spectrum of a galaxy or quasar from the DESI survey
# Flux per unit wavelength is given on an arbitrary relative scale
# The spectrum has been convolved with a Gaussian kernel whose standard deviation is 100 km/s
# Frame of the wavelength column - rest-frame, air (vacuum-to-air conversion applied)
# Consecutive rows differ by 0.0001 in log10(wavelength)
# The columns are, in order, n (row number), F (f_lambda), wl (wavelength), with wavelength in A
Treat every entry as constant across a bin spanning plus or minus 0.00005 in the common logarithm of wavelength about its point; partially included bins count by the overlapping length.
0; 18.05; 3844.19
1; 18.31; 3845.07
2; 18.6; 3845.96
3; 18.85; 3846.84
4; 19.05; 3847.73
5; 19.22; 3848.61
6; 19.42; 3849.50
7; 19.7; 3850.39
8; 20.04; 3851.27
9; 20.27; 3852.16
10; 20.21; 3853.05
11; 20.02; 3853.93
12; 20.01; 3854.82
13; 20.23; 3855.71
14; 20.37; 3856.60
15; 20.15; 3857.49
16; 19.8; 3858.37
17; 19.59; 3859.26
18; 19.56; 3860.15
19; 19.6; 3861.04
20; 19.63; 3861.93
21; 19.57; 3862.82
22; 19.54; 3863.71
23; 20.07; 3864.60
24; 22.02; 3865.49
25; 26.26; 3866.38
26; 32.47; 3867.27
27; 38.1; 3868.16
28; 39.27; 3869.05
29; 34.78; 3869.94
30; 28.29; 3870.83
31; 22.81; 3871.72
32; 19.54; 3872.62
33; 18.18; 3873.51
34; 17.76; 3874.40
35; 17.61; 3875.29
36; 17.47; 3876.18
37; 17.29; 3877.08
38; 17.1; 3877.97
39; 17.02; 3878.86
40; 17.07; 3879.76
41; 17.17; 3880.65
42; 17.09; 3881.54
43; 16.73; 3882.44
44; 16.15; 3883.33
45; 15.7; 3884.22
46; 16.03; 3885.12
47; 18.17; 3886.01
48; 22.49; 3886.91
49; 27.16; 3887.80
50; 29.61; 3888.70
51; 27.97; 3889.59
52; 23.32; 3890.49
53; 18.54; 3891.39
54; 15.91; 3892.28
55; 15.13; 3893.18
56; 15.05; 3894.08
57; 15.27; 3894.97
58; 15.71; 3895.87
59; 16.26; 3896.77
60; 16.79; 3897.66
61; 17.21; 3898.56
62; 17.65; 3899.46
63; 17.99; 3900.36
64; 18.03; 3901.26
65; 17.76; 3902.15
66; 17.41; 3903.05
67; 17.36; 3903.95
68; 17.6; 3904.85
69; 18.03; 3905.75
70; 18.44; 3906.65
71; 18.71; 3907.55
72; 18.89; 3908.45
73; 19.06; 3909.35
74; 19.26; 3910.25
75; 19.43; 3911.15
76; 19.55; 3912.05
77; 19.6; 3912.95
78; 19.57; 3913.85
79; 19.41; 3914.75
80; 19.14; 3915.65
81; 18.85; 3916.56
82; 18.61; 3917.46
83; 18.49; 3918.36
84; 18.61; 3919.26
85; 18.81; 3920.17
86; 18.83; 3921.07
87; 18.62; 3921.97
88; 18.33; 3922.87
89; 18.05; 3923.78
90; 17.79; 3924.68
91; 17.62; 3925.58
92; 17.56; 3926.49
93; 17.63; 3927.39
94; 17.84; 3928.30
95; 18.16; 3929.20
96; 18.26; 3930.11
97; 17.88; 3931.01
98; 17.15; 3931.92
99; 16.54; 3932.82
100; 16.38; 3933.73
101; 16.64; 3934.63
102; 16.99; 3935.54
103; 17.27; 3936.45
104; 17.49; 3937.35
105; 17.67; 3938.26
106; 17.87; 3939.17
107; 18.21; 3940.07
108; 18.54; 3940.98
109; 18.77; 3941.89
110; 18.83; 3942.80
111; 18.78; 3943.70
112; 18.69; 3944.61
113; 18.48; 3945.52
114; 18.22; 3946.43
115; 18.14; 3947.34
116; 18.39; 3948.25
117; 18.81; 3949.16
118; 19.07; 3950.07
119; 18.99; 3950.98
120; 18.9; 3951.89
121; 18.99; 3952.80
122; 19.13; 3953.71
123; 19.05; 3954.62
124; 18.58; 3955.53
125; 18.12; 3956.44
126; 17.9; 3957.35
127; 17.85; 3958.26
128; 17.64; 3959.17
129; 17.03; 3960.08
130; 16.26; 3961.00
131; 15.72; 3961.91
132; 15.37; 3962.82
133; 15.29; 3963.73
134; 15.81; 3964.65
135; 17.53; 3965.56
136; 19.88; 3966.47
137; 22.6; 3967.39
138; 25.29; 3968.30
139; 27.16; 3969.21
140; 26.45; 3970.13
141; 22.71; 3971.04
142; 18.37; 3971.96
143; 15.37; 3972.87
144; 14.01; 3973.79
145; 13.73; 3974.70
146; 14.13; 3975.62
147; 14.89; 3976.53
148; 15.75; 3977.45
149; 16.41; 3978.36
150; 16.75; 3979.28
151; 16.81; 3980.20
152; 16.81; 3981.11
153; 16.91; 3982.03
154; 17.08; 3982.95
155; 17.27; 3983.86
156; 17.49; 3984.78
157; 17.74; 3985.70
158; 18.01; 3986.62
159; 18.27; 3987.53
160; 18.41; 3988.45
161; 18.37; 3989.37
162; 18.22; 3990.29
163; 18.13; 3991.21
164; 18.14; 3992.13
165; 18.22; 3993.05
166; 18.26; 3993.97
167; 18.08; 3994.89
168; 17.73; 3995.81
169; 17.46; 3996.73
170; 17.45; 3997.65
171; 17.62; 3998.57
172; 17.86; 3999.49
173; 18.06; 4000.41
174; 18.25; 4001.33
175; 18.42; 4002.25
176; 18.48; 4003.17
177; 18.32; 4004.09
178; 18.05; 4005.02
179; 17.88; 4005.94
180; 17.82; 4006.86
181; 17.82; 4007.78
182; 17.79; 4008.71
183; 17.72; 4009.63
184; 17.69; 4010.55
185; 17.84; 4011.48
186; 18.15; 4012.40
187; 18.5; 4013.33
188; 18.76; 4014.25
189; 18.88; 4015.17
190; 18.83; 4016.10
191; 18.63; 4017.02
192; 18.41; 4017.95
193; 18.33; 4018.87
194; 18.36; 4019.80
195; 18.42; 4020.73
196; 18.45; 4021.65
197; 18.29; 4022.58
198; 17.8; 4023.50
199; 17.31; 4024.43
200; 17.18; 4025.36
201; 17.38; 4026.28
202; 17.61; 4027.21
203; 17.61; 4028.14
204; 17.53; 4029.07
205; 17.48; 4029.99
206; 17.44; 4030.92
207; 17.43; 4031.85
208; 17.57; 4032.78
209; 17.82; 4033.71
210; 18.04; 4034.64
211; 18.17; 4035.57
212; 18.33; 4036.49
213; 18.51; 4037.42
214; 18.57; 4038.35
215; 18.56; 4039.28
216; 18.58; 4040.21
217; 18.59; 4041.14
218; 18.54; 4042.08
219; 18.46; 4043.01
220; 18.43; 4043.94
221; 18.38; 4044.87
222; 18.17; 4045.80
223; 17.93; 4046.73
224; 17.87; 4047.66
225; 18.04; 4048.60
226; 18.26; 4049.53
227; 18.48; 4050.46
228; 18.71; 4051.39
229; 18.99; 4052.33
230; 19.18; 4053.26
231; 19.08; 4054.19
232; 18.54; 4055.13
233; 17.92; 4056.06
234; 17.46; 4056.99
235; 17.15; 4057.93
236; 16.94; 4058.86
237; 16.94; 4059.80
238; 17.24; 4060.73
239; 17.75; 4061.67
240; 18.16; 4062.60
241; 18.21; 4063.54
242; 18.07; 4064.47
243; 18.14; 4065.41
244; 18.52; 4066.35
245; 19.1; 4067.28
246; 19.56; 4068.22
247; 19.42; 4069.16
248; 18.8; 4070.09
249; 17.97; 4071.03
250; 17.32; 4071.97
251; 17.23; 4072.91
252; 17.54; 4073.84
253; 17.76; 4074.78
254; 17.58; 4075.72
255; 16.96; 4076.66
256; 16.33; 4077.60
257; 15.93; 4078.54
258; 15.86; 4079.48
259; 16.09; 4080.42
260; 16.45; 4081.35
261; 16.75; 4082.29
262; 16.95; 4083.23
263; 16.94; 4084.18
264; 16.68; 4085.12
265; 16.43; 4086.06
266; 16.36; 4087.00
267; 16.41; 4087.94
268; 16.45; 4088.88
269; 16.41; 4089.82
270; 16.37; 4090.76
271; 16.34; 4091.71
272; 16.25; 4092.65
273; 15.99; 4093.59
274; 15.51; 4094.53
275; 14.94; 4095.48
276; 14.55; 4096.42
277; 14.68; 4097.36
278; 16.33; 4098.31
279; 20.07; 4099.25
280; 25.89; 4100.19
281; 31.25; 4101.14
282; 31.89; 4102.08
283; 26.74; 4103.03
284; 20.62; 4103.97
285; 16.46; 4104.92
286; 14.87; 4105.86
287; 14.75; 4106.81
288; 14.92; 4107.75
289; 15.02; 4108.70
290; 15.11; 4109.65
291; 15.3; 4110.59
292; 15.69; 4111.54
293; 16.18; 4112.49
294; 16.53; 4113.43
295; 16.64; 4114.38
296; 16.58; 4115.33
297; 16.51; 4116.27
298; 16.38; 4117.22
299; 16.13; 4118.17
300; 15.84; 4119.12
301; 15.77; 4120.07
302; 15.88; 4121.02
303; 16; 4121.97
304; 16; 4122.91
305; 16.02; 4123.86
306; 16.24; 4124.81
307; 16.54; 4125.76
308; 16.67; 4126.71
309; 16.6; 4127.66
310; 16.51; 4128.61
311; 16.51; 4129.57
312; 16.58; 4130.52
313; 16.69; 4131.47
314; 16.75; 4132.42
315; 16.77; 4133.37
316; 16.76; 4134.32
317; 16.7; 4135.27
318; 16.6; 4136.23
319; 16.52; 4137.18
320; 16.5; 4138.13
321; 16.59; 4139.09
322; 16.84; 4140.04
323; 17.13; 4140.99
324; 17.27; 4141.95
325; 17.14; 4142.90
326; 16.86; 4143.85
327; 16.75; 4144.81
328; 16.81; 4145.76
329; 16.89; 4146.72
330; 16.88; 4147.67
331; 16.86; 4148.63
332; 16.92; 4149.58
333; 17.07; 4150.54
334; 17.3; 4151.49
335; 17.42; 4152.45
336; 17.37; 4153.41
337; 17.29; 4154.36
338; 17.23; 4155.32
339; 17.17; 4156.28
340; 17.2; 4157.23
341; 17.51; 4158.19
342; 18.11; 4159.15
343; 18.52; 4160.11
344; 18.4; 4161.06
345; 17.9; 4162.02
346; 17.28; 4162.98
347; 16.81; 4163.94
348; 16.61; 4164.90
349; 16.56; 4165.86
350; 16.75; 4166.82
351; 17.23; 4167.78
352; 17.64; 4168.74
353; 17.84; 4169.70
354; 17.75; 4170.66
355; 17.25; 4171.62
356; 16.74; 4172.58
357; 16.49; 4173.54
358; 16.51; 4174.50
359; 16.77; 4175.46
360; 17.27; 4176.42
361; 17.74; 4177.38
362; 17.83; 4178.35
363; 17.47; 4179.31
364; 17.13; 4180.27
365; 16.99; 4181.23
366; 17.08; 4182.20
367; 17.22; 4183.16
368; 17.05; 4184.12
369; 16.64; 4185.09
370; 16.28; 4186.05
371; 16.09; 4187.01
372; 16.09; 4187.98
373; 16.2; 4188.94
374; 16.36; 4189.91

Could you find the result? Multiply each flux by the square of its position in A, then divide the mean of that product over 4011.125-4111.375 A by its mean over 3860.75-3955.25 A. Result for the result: 1.00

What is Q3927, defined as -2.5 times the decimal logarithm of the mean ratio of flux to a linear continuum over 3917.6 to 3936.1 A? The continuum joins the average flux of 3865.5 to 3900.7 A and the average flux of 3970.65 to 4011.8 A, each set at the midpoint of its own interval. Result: 0.10 mag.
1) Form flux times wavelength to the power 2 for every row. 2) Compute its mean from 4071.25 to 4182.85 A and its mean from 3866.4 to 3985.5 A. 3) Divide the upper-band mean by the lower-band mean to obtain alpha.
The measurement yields 1.00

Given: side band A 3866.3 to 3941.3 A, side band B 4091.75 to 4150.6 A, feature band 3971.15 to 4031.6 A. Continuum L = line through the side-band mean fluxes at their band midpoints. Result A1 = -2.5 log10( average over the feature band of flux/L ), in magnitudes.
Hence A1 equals 0.05 mag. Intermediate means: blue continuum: 19.3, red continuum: 17.2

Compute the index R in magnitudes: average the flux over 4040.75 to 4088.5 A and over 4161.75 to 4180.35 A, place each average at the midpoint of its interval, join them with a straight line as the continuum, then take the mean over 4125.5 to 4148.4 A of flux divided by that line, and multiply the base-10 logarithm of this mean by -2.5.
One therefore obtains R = 0.04 mag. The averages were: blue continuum 17.7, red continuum 17.2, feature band 16.7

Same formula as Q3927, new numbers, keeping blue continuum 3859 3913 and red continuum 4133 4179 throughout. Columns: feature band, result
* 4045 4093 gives 0.03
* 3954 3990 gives 0.07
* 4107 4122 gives 0.11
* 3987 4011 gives 0.05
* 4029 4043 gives 0.02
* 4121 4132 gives 0.07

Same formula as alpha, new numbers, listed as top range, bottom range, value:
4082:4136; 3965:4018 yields 1.00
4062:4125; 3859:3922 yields 0.97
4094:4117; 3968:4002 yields 1.07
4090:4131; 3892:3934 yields 1.07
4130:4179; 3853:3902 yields 0.96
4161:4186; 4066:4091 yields 1.04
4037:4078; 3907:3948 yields 1.06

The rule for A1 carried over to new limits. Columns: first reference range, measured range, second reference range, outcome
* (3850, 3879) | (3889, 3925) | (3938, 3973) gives 0.12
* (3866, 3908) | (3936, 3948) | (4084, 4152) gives 0.07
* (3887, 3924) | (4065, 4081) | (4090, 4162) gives 0.00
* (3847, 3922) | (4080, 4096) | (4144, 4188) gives 0.10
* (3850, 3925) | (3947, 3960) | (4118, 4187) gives 0.04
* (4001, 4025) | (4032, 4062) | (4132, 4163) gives -0.01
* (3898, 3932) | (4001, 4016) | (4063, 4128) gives -0.02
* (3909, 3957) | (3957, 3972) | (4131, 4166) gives -0.07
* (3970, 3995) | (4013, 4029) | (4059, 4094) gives -0.05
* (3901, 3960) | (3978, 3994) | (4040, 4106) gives 0.04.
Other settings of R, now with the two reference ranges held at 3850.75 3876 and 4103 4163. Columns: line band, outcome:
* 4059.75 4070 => -0.01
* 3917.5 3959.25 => 0.16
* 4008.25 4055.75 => 0.05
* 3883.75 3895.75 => 0.11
